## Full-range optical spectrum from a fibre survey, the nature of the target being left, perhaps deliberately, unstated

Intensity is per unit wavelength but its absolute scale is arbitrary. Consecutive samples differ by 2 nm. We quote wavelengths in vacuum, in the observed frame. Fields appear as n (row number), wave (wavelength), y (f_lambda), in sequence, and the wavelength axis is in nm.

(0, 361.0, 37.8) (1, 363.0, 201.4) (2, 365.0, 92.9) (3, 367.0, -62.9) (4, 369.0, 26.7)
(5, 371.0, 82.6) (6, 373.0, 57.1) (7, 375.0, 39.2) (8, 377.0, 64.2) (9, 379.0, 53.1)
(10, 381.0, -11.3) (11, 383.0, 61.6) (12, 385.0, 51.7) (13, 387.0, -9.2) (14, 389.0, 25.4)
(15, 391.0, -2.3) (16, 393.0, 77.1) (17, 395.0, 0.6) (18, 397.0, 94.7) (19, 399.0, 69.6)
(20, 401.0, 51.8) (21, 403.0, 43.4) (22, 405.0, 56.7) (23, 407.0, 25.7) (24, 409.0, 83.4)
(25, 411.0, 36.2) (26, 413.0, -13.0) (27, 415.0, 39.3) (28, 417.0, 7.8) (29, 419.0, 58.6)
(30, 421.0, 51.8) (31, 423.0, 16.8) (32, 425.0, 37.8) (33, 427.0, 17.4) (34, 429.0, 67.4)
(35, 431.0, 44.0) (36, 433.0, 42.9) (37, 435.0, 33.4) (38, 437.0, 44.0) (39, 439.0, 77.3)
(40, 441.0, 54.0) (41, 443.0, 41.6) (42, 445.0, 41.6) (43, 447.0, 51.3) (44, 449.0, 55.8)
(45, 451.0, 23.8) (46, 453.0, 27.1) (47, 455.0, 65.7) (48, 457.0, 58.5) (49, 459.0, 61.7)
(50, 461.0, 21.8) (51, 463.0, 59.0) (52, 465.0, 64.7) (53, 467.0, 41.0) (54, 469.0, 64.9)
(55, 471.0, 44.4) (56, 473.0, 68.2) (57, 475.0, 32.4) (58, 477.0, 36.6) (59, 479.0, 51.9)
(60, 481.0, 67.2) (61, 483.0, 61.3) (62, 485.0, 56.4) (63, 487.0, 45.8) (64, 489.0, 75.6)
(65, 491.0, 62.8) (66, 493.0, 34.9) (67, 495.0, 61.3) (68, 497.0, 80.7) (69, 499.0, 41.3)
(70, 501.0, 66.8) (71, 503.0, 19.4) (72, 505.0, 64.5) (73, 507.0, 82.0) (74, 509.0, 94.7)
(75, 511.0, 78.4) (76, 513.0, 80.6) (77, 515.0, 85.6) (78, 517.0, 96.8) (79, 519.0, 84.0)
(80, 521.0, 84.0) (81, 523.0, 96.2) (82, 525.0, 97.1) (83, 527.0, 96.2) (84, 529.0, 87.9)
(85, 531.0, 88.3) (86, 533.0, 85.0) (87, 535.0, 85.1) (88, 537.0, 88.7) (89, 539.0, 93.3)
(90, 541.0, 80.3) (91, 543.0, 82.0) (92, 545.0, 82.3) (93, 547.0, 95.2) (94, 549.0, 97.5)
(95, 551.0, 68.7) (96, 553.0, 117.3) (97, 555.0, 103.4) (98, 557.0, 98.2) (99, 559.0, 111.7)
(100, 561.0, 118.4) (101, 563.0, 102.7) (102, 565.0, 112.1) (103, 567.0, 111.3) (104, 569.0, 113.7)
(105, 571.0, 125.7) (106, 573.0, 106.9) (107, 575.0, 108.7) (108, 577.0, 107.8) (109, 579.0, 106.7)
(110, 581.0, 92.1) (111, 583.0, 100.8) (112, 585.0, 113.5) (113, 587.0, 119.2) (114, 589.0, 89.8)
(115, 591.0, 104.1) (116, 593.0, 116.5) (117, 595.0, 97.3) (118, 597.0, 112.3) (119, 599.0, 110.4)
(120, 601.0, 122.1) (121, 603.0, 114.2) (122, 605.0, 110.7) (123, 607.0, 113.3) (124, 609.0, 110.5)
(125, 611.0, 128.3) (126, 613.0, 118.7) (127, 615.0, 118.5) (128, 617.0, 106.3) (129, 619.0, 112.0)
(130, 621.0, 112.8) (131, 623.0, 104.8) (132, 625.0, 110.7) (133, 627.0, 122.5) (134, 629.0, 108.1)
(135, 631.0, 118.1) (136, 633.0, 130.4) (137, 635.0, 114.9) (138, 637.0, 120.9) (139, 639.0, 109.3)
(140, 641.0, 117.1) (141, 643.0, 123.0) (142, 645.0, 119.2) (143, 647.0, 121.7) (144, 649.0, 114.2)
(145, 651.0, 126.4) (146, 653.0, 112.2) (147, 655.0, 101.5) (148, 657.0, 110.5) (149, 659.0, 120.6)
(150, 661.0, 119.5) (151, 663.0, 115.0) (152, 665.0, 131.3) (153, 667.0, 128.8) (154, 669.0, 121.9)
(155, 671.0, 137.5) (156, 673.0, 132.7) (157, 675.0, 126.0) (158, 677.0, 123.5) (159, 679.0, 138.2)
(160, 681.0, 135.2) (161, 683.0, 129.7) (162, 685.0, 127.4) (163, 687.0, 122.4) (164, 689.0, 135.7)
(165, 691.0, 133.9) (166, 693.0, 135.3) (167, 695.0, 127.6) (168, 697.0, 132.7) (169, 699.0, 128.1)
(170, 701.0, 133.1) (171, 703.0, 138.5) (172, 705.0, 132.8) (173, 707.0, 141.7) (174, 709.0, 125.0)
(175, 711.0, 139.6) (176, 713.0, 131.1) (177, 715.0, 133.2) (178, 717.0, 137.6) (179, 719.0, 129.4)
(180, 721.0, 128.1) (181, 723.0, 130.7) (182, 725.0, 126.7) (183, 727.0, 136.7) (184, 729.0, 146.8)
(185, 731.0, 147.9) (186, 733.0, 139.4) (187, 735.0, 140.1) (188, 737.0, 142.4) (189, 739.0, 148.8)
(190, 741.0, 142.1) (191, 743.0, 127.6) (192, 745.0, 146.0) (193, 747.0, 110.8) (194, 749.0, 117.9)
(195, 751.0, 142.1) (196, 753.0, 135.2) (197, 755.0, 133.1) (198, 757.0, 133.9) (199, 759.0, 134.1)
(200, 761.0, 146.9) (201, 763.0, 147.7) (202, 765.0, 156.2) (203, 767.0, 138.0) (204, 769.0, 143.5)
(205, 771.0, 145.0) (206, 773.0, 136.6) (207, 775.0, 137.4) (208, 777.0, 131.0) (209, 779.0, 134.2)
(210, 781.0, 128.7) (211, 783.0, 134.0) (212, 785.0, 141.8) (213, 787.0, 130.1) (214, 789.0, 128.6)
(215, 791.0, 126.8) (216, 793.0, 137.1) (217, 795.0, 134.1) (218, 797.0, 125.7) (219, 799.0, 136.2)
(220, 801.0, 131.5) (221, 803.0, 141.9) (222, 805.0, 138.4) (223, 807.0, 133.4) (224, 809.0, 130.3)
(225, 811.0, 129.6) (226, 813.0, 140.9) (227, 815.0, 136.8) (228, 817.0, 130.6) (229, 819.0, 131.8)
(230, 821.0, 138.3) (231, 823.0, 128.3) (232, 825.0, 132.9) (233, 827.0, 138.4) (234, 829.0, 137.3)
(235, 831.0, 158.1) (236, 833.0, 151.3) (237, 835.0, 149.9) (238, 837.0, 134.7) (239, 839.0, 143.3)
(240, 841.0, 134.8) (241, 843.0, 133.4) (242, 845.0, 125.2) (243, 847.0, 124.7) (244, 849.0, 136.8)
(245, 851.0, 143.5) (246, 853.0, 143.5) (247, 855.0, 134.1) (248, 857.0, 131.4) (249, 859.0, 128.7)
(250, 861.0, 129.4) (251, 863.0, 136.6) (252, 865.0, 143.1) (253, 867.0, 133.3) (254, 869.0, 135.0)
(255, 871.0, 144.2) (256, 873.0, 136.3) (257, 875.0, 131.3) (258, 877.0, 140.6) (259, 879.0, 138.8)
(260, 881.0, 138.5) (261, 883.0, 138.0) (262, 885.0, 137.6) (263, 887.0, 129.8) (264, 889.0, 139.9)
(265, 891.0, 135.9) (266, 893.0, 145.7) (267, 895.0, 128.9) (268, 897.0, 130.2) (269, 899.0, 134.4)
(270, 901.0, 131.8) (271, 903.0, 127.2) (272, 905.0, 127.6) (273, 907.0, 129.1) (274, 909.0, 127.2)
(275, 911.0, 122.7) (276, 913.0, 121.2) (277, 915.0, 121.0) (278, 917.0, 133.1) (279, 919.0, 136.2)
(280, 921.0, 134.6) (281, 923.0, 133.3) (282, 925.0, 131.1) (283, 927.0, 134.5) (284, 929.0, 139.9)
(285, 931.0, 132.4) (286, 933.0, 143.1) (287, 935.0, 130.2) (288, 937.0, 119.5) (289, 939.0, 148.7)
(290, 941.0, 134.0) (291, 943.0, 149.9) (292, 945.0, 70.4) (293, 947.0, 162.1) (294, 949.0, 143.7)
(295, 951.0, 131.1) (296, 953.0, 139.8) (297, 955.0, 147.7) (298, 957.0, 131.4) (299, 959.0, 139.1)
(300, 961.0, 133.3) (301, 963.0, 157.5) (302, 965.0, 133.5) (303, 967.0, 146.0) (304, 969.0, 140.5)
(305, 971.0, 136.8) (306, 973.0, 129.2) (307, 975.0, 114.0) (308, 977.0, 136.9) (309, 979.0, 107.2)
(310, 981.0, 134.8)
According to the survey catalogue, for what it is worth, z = 0.267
